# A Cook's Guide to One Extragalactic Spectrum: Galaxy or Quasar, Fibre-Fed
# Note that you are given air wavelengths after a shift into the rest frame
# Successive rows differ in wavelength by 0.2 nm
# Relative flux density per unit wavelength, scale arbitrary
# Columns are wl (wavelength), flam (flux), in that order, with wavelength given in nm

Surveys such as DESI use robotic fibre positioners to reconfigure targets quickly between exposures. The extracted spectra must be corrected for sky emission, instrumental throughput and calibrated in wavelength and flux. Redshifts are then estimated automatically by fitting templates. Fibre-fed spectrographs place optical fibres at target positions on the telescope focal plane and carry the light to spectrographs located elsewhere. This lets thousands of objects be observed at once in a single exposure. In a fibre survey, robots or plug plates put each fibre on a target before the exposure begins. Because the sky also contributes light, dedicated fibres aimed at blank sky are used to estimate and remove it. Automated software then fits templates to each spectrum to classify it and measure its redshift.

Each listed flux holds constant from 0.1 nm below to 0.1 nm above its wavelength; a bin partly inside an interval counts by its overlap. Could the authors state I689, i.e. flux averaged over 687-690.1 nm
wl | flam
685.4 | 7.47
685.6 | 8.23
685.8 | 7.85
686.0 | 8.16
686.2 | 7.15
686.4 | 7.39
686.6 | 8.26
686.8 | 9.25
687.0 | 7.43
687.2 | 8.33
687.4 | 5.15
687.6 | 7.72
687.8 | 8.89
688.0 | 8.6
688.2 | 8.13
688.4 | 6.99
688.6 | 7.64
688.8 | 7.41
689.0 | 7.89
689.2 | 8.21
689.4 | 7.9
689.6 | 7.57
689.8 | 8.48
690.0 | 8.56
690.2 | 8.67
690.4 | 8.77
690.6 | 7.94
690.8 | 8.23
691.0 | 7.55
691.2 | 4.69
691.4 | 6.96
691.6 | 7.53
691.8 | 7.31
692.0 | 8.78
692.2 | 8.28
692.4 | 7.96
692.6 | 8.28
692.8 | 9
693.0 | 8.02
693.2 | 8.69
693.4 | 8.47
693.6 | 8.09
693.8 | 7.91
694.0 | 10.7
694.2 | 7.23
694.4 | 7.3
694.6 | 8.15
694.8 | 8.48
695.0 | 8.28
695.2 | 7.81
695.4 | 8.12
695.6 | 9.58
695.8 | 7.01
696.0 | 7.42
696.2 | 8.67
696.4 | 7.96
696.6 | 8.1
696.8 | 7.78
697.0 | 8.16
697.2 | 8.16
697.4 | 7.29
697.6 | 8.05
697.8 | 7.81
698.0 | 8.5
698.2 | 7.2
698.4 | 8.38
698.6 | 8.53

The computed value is 7.82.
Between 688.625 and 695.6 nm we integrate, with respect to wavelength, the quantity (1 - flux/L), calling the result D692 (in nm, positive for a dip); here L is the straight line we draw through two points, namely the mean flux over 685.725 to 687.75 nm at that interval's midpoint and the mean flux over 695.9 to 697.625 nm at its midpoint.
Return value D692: -0.20 nm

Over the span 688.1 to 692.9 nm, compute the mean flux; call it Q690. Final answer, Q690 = 7.86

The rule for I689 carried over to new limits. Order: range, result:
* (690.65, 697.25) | 8.02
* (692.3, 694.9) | 8.33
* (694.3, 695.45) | 8.02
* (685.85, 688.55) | 7.8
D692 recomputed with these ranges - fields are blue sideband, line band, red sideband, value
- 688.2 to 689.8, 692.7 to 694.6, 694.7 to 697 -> -0.09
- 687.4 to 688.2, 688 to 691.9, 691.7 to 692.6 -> 0.15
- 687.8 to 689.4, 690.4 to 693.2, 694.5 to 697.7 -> 0.06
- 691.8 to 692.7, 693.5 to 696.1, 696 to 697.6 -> -0.02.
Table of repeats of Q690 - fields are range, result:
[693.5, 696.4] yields 8.19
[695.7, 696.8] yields 7.83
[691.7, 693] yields 8.25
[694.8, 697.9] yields 8.03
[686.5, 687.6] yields 7.69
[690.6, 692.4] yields 7.48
